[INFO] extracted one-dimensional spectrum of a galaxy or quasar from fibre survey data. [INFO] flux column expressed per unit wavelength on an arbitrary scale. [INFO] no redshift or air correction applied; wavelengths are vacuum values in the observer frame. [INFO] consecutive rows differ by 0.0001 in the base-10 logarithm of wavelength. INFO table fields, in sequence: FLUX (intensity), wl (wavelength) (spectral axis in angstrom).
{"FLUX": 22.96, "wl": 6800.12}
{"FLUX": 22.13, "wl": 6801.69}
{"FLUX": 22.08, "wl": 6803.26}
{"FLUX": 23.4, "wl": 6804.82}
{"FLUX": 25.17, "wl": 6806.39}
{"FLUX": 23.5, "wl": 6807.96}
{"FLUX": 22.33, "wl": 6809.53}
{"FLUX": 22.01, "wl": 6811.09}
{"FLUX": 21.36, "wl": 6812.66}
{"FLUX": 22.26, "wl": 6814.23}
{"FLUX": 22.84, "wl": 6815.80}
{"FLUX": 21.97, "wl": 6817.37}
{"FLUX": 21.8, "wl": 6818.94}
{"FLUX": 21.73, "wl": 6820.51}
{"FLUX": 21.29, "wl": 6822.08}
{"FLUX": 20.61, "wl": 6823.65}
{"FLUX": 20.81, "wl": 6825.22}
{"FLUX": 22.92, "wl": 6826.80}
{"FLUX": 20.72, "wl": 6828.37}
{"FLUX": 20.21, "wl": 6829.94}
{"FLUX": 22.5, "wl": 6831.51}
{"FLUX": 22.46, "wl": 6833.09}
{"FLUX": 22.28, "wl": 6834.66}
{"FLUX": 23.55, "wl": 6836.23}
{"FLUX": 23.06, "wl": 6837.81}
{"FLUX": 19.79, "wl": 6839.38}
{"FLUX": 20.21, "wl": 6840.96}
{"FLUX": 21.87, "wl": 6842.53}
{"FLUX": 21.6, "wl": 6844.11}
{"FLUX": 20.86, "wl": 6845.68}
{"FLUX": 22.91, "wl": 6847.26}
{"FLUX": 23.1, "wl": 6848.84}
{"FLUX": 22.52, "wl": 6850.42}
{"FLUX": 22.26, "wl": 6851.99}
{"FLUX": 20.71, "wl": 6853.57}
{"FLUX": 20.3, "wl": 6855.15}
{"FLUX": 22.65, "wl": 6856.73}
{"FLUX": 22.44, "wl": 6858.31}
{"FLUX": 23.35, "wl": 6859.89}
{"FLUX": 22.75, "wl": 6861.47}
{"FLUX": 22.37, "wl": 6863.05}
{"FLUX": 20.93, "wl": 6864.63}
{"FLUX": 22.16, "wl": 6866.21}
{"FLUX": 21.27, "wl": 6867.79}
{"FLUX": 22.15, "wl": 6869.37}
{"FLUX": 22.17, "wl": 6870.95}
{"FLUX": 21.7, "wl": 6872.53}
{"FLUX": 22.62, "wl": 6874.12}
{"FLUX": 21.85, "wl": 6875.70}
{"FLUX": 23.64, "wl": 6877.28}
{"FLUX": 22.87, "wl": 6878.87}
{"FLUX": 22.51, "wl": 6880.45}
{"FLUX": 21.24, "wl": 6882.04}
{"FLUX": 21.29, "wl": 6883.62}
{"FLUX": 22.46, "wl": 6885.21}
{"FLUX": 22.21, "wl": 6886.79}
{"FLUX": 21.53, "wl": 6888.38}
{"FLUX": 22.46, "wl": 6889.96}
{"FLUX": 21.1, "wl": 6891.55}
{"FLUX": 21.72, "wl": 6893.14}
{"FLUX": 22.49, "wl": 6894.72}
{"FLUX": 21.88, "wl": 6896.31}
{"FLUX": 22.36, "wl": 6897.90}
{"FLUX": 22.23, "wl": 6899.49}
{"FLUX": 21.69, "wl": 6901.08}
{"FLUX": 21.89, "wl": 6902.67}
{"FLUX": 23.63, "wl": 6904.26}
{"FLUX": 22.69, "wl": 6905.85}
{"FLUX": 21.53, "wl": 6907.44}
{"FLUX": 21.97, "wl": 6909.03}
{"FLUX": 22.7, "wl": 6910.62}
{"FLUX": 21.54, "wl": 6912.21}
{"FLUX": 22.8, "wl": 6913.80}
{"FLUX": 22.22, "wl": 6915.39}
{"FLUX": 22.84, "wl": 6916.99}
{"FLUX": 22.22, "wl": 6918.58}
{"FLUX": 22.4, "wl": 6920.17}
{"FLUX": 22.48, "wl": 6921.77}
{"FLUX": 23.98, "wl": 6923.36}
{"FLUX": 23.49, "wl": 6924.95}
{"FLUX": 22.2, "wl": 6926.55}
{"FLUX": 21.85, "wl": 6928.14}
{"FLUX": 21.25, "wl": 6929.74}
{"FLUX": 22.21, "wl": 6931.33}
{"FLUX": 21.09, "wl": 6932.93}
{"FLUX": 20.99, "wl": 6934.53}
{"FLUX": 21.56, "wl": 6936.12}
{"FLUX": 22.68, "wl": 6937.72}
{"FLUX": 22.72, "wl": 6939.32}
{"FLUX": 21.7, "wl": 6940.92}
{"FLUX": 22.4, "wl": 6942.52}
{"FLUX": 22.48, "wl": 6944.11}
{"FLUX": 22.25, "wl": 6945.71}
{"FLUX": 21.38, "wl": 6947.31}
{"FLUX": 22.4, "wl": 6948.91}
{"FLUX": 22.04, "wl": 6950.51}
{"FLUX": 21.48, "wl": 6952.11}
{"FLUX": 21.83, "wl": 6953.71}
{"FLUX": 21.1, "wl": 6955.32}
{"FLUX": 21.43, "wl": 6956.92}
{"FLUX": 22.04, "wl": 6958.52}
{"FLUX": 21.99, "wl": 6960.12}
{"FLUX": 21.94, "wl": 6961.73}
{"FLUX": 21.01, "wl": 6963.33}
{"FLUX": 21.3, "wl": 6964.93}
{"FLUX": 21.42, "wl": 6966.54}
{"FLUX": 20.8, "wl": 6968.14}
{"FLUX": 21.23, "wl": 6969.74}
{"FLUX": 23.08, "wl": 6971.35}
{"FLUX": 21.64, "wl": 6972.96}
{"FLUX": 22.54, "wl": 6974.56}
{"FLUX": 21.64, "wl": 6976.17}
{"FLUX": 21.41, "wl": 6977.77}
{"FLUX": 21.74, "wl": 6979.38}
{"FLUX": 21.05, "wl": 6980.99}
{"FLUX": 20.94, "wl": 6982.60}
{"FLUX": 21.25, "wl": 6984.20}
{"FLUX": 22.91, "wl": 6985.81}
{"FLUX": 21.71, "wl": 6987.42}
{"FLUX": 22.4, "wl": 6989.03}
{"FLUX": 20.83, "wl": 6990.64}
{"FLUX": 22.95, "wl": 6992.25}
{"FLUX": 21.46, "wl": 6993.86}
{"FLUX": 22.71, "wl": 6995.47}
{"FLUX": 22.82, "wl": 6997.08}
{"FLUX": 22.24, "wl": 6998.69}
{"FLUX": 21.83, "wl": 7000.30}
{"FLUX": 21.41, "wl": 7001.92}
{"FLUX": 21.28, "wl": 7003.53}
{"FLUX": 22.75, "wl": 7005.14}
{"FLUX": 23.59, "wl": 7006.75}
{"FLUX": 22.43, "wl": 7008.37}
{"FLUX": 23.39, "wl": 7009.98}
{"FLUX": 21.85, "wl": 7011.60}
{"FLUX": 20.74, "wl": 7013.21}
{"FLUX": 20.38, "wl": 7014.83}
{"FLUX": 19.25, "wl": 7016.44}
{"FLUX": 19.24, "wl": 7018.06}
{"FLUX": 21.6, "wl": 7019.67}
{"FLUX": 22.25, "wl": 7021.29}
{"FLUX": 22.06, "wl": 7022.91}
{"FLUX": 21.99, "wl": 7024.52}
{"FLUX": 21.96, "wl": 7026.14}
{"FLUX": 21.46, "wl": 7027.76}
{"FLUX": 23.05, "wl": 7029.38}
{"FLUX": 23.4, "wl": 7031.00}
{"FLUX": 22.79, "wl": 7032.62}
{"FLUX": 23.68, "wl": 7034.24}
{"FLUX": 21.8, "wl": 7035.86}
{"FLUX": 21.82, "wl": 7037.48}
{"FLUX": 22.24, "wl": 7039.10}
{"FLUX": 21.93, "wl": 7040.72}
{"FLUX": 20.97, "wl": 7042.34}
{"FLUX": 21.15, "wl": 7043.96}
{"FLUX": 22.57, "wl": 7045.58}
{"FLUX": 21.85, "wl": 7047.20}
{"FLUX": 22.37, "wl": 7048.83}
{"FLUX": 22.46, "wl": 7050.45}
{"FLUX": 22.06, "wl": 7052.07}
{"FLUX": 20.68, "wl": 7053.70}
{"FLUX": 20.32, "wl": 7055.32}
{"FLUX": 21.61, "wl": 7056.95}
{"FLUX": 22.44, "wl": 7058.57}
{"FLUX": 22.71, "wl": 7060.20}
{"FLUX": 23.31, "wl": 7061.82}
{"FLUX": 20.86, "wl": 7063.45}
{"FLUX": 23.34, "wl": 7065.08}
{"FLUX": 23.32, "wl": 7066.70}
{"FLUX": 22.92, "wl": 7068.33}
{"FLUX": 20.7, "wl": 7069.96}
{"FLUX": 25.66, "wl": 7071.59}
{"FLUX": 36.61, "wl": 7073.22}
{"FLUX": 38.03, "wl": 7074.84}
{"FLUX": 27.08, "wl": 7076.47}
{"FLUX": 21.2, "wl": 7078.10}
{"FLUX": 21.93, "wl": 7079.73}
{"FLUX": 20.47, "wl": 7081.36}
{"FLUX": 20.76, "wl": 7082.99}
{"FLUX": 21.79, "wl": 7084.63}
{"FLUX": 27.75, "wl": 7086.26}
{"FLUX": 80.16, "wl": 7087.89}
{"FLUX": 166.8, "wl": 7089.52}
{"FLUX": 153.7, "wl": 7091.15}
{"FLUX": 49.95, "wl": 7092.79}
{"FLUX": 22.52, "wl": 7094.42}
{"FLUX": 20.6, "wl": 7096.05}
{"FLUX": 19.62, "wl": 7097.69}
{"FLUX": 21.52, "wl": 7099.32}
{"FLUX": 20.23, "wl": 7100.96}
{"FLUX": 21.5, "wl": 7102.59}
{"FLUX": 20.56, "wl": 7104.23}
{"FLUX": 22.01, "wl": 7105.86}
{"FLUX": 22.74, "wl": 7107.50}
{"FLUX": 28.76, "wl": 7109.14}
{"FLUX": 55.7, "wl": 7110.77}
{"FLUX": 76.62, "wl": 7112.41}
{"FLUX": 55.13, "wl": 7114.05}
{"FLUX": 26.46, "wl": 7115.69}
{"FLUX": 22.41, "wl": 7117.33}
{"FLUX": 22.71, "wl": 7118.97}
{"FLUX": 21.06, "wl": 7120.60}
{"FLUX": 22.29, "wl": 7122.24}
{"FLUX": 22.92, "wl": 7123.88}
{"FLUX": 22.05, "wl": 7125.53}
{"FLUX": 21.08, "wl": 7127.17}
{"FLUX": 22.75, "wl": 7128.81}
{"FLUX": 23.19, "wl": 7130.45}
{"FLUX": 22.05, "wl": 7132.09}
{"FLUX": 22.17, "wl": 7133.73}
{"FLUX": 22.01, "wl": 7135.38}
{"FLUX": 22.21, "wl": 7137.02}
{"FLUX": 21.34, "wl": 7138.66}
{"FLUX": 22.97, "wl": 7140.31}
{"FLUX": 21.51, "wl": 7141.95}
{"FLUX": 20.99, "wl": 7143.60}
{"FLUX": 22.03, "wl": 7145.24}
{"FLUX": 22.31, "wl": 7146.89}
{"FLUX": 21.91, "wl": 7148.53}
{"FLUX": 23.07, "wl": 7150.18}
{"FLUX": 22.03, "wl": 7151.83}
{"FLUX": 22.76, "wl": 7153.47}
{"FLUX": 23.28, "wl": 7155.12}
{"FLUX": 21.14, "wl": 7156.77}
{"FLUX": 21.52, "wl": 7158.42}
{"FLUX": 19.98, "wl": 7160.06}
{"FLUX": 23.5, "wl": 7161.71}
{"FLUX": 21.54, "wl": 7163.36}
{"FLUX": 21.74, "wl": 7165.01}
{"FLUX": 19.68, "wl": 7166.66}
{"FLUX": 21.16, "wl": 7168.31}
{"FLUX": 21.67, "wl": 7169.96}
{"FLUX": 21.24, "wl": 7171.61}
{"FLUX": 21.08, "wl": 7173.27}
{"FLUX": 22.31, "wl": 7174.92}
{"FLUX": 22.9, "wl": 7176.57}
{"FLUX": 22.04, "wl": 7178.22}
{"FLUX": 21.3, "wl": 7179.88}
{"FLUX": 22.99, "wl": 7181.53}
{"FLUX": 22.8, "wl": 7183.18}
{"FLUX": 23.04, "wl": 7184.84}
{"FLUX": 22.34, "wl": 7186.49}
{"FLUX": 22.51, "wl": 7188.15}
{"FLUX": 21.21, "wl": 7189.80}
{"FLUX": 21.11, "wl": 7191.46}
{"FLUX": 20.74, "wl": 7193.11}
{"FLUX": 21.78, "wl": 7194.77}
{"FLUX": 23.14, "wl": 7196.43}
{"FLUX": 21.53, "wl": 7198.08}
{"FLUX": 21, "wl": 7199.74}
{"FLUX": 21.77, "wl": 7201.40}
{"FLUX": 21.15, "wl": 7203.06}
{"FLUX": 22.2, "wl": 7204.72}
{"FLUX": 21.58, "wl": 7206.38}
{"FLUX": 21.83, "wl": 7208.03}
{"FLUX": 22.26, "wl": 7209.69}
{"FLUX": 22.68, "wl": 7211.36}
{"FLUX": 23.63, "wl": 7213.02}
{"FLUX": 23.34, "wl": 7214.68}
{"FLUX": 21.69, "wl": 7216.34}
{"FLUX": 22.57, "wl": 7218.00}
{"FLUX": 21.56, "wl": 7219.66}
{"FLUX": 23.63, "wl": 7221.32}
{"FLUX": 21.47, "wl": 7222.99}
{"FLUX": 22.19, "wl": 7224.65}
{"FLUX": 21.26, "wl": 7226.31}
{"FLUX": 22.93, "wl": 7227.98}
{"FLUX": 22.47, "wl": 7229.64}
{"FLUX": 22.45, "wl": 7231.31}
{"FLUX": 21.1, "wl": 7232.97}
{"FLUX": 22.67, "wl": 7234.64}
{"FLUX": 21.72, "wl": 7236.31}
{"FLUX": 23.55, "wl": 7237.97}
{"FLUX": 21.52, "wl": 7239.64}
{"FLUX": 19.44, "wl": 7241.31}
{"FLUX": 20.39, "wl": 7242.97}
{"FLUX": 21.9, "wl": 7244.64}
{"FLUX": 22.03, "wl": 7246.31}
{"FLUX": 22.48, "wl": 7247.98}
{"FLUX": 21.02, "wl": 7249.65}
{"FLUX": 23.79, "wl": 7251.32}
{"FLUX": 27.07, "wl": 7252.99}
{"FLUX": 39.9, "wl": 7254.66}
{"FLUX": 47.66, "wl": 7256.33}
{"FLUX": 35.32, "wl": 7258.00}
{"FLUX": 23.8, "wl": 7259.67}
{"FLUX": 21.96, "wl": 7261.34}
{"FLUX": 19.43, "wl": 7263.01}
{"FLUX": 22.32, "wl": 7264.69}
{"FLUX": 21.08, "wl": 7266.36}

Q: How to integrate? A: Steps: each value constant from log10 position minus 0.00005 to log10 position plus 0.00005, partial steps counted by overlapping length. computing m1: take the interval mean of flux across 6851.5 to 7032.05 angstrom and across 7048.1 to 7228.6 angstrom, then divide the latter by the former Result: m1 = 1.22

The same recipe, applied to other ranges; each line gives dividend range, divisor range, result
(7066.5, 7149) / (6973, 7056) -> 1.49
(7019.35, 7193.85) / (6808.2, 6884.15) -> 1.23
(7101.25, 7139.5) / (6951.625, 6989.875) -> 1.28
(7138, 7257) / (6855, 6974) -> 1.02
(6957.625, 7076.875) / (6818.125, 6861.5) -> 1.03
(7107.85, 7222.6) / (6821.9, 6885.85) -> 1.09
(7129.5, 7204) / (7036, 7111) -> 0.70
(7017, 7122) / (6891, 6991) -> 1.38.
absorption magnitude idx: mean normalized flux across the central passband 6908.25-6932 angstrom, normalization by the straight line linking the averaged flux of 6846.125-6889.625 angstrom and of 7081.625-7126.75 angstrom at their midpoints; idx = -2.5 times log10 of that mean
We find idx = 0.16 mag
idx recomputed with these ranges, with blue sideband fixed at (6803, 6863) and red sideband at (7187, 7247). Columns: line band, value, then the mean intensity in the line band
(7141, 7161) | 0.003 mag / 21.9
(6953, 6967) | 0.024 mag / 21.6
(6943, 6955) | 0.003 mag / 22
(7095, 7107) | 0.052 mag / 20.9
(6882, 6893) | 0.012 mag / 21.8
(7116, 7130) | -0.018 mag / 22.3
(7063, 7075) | -0.181 mag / 26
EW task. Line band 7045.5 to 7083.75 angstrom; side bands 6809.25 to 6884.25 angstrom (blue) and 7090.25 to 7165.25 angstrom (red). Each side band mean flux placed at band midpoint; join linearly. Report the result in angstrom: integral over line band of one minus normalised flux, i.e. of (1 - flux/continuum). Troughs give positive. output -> 4.8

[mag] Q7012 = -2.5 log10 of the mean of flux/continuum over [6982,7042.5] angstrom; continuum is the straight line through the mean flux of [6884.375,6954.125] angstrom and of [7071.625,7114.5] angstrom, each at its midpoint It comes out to 0.43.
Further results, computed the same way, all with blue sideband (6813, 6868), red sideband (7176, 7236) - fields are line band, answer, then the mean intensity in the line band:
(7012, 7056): 0.014 mag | 21.7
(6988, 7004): -0.001 mag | 22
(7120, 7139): -0.003 mag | 22.1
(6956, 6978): 0.013 mag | 21.7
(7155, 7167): 0.028 mag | 21.5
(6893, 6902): -0.009 mag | 22.1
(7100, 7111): -0.169 mag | 25.8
